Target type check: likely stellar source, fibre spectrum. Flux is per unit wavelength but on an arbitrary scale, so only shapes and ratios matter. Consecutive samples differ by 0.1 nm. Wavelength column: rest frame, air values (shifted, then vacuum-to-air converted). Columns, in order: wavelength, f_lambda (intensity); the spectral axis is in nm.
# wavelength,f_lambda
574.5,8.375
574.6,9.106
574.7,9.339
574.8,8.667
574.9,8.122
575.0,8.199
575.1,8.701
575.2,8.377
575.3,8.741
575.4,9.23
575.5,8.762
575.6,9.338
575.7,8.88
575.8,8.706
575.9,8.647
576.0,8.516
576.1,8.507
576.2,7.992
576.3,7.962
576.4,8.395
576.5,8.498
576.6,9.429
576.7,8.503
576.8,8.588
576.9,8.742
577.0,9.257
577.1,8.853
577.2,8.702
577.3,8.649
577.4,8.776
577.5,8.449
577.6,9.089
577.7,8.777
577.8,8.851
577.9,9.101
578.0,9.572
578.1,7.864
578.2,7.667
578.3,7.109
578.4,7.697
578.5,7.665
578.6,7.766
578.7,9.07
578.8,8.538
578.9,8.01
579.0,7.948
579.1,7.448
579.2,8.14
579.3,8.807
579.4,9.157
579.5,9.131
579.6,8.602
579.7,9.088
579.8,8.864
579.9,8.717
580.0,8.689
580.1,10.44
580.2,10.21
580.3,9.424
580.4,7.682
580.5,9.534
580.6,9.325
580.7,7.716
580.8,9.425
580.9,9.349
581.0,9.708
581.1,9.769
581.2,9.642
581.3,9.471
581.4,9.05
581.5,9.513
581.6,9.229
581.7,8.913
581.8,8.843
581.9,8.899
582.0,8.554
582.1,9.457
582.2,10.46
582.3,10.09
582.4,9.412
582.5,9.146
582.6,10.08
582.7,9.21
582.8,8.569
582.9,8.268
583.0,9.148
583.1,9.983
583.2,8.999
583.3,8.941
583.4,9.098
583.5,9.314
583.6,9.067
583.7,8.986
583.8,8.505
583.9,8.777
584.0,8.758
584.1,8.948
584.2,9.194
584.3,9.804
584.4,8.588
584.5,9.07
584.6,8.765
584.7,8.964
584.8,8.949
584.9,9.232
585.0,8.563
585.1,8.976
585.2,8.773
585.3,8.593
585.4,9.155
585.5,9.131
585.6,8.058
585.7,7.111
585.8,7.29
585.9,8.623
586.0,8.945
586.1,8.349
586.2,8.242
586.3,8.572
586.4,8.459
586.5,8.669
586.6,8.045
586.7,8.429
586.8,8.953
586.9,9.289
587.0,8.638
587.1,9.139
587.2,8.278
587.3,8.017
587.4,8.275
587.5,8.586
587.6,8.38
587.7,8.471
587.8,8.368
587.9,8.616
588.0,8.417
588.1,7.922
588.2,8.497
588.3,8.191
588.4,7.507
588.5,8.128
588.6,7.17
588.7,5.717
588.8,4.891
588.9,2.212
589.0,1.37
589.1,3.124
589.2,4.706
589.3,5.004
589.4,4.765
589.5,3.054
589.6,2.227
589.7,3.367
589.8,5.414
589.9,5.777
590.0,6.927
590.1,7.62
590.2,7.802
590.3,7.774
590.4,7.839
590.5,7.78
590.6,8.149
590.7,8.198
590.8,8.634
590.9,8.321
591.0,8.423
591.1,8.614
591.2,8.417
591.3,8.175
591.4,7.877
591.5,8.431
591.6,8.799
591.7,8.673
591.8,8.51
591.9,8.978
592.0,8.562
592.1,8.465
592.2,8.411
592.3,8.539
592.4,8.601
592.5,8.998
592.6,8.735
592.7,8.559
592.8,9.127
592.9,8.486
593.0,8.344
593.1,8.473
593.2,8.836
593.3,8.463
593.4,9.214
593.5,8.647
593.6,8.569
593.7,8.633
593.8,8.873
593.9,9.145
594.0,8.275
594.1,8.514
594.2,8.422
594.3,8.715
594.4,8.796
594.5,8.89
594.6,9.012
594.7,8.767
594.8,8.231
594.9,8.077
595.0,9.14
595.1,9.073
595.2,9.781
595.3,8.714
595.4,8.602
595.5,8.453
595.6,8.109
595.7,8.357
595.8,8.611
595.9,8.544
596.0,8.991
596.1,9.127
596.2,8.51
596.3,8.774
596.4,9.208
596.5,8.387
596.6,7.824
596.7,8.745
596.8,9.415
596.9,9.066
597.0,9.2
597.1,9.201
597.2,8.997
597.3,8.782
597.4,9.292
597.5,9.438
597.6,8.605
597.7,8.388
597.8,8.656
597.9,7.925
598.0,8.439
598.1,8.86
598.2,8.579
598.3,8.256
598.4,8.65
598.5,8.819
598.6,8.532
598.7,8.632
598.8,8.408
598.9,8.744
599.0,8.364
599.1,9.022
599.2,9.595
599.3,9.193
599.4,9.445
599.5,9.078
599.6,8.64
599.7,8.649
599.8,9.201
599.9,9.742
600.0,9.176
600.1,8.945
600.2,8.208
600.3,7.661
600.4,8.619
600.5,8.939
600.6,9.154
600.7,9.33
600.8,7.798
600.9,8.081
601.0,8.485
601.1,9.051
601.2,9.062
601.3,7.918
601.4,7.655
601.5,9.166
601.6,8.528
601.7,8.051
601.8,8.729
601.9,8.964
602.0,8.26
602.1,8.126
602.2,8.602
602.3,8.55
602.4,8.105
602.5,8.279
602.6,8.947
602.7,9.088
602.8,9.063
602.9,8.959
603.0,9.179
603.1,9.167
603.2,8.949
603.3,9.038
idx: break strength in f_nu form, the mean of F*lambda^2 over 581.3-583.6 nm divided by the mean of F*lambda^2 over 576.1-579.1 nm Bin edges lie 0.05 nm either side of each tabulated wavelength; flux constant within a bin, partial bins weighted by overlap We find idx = 1.1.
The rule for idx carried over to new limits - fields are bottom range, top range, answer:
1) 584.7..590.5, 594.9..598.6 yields 1.23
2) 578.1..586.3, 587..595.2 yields 0.90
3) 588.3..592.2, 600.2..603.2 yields 1.32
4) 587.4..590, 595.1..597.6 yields 1.50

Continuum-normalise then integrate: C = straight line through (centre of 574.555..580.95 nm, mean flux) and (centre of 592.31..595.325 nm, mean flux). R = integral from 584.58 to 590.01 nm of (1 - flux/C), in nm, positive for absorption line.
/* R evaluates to 0.84 nm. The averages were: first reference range 8.67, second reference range 8.73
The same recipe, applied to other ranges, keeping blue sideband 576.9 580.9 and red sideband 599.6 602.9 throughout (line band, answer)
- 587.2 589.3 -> 0.45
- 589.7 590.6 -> 0.18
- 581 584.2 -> -0.20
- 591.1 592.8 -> 0.02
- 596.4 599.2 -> -0.03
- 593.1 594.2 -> -0.01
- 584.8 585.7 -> -0.01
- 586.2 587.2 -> 0.00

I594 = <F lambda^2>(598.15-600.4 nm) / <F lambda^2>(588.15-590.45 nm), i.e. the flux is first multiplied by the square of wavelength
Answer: 1.62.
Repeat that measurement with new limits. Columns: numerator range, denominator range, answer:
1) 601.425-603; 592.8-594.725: 1.02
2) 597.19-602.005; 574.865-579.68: 1.10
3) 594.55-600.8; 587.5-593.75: 1.21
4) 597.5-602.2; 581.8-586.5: 1.03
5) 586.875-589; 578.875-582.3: 0.86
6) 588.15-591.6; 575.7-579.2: 0.80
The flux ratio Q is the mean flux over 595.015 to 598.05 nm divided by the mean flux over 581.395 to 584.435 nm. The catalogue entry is 1.0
